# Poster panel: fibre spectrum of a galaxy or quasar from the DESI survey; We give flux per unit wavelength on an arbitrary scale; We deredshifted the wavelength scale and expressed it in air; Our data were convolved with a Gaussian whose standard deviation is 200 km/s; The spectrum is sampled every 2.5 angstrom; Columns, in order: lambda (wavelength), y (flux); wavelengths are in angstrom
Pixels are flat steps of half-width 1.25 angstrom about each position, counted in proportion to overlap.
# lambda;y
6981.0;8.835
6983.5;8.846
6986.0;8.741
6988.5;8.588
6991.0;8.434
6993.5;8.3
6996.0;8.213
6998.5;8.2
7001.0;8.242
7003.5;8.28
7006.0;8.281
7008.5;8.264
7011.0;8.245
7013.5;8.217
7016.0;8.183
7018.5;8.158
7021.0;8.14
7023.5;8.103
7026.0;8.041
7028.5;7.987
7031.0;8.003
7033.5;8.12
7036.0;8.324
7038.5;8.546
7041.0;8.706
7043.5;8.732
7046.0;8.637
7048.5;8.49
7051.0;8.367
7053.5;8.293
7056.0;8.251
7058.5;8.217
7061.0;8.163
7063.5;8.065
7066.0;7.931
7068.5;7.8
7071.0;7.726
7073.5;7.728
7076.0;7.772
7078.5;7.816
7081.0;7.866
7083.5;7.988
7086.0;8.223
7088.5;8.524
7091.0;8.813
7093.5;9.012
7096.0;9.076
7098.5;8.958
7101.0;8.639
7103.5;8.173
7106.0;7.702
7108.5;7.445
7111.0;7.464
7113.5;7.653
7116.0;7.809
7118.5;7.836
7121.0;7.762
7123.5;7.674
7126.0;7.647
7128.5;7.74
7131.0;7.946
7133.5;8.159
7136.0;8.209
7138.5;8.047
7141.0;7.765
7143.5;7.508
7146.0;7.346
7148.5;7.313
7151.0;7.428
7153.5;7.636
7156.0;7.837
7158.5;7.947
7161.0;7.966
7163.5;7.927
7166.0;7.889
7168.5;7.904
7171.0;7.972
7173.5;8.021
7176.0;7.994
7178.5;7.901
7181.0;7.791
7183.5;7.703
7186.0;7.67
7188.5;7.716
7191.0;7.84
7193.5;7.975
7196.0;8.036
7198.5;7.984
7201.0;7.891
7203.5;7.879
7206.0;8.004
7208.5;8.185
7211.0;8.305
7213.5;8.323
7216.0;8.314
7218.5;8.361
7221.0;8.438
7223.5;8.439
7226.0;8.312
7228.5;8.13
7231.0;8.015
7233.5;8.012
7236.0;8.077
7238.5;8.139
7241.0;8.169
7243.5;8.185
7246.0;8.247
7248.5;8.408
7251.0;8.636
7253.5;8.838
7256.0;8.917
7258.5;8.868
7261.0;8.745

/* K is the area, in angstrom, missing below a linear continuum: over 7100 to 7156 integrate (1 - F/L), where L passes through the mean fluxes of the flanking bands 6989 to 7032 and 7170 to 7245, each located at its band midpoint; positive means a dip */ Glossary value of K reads 2.4 angstrom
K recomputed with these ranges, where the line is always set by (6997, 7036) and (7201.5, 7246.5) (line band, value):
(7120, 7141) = 0.74 angstrom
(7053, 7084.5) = 0.82 angstrom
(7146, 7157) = 0.89 angstrom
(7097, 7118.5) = 0.51 angstrom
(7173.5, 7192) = 0.84 angstrom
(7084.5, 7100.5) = -1.12 angstrom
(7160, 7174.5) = 0.42 angstrom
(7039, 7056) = -0.72 angstrom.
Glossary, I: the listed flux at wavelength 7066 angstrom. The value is 7.931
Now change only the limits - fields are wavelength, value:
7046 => 8.637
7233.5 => 8.012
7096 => 9.076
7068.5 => 7.8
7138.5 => 8.047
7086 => 8.223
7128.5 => 7.74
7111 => 7.464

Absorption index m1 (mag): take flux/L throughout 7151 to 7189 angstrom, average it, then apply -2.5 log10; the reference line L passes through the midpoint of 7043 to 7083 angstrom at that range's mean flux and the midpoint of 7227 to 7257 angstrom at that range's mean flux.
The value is 0.05 mag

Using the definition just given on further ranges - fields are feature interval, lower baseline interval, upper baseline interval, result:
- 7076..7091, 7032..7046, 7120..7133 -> 0.00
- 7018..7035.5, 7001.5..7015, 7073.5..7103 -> 0.03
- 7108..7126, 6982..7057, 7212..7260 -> 0.09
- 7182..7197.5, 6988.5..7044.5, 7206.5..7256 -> 0.06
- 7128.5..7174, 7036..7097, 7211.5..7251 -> 0.06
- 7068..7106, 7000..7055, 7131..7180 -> -0.03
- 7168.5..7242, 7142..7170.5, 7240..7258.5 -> 0.01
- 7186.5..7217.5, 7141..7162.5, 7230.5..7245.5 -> -0.02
